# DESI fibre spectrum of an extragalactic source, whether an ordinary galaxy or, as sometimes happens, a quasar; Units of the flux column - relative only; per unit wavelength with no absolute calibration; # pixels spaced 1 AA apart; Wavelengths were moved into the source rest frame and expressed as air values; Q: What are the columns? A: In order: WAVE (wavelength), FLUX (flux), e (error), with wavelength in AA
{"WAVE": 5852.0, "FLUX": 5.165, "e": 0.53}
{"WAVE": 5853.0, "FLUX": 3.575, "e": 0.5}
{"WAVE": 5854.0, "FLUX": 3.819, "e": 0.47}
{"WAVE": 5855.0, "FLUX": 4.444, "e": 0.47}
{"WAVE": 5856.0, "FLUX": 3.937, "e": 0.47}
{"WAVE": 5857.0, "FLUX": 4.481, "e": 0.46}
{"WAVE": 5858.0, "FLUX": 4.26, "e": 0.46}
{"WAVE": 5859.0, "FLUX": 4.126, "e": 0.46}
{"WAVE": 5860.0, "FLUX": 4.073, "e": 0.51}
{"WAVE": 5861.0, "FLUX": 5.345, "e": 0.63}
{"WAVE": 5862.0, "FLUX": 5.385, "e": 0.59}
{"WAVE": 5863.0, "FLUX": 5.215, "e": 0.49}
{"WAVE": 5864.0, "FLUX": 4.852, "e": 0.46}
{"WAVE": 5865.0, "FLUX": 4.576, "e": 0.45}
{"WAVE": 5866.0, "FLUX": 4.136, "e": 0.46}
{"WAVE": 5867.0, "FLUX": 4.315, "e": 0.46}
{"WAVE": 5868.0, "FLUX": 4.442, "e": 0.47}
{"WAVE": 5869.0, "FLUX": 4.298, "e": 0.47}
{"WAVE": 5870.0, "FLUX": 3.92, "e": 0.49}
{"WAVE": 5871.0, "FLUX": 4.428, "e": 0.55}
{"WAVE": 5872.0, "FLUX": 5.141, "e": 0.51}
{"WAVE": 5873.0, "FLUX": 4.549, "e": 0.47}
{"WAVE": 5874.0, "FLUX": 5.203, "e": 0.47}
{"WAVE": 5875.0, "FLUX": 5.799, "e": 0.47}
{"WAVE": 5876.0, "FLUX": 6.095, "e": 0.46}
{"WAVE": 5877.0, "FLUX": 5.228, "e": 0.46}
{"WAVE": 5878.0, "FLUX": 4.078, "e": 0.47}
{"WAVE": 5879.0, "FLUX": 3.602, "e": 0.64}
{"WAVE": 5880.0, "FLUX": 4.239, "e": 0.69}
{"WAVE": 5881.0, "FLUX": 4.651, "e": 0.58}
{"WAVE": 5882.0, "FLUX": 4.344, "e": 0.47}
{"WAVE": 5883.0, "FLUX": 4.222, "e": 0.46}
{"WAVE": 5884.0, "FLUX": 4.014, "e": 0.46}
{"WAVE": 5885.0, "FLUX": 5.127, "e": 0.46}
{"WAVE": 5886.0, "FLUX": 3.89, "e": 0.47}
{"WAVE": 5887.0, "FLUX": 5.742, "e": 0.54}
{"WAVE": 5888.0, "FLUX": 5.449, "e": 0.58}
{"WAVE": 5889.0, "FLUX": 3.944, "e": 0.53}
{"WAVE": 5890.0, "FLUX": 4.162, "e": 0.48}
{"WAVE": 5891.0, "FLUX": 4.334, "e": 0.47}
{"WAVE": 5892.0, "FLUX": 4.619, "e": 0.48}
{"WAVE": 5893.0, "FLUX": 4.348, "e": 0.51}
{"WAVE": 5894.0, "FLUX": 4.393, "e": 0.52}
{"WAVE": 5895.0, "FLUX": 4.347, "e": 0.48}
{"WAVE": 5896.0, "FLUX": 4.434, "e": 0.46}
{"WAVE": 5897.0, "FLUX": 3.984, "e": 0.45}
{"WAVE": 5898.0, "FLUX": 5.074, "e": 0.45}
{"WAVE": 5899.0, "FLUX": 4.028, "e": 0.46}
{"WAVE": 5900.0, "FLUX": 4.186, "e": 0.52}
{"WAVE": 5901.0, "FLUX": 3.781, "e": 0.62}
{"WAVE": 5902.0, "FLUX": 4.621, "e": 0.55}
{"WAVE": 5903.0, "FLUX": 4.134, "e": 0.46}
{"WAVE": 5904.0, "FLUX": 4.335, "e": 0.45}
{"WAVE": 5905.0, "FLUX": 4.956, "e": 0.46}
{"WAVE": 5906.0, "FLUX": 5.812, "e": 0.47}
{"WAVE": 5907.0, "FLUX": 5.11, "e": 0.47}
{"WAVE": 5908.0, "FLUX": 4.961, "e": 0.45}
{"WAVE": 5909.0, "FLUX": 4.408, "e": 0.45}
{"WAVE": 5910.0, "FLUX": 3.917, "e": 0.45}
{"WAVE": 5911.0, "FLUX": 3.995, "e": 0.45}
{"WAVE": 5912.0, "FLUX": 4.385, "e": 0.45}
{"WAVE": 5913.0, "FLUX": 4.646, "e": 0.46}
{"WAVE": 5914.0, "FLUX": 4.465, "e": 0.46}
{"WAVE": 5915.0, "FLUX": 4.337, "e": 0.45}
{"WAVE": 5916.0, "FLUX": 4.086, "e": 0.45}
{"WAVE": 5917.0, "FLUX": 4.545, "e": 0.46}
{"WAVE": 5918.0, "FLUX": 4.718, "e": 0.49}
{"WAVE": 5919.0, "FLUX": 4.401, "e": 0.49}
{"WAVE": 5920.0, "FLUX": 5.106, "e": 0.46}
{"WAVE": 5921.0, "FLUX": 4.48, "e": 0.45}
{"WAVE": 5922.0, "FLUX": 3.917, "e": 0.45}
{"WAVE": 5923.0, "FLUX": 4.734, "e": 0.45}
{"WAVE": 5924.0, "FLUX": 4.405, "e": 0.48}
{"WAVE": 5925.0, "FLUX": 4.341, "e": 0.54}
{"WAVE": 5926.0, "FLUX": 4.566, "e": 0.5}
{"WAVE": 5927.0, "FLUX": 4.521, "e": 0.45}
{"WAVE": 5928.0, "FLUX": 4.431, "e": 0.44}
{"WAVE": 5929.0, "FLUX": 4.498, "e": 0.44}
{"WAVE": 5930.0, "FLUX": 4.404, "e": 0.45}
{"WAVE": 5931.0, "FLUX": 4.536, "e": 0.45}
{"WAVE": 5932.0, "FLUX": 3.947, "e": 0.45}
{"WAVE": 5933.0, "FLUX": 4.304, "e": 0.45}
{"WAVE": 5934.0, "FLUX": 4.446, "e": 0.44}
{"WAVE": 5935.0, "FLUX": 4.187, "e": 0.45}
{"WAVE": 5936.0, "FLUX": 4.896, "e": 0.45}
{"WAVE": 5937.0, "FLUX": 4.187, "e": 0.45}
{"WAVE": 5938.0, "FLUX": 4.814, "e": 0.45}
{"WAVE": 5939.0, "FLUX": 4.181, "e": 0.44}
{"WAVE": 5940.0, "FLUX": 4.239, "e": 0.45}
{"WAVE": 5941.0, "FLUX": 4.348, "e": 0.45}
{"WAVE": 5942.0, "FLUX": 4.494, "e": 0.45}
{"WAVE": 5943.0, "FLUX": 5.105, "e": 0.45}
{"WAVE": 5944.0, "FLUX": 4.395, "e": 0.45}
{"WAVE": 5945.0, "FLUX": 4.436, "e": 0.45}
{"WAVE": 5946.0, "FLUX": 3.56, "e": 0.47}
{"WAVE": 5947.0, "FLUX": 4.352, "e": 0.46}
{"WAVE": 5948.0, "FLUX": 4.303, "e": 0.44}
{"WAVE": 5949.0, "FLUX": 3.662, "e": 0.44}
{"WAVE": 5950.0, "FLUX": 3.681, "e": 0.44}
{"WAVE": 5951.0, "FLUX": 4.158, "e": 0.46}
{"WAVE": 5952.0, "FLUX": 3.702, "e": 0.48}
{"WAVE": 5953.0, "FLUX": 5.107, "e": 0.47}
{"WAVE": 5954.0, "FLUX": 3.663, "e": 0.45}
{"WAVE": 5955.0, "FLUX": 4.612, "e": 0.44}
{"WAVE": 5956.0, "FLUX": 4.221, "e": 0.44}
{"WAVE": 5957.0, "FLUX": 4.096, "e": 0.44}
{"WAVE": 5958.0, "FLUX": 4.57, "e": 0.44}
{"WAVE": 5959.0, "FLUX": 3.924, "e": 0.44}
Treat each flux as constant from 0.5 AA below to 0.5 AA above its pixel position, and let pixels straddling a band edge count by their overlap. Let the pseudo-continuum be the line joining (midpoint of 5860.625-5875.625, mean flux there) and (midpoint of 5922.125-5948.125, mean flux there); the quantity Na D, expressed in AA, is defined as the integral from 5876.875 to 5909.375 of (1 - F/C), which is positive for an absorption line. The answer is 1.01 AA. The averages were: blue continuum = 4.78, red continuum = 4.4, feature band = 4.49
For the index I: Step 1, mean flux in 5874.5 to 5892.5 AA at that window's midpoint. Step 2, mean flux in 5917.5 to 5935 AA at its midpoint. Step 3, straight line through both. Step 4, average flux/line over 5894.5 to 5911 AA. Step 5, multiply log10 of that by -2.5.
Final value 0.02 mag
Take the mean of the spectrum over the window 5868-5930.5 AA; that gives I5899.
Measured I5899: 4.53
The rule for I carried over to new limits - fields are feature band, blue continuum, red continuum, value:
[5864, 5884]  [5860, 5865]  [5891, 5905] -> 0.05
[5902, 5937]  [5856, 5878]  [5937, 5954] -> -0.02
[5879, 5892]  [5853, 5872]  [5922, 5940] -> -0.01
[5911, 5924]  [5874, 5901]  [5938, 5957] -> -0.02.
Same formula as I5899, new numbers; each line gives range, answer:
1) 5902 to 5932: 4.51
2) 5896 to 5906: 4.42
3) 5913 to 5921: 4.53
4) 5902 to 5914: 4.6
